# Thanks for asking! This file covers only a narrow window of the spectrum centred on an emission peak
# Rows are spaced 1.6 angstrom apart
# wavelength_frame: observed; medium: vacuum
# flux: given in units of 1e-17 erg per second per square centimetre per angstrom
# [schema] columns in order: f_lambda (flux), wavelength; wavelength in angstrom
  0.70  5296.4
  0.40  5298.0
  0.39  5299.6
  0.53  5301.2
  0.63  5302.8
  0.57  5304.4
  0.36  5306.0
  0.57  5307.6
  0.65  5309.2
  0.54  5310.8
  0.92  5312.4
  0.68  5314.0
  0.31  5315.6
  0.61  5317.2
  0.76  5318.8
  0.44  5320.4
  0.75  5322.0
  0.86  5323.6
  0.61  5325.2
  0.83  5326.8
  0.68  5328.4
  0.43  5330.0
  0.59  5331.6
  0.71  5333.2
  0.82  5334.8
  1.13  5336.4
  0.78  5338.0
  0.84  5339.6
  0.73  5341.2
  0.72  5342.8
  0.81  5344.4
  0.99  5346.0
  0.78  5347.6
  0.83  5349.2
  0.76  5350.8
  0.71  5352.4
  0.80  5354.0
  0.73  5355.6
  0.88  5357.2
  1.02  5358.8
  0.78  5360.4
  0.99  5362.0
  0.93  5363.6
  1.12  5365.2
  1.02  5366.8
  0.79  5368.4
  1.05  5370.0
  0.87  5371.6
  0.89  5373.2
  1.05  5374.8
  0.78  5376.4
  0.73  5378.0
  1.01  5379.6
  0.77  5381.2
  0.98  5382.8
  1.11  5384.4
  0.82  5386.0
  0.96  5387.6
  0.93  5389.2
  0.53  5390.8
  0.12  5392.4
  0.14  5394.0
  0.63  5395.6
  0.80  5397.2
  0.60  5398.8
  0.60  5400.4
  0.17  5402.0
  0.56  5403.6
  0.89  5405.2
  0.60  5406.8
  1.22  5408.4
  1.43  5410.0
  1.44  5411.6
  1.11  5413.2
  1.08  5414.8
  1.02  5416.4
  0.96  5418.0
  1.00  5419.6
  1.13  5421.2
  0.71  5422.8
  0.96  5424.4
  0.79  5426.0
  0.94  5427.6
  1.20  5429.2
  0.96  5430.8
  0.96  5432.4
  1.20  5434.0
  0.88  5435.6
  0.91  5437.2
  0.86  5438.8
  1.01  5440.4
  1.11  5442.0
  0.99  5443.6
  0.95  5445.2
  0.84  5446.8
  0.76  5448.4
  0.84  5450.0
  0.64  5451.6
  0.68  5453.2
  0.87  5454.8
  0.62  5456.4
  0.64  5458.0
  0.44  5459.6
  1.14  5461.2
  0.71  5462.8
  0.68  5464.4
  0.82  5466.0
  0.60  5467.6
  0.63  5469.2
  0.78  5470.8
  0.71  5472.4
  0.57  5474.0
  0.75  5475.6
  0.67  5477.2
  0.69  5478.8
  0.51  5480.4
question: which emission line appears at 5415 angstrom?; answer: C IV 1549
